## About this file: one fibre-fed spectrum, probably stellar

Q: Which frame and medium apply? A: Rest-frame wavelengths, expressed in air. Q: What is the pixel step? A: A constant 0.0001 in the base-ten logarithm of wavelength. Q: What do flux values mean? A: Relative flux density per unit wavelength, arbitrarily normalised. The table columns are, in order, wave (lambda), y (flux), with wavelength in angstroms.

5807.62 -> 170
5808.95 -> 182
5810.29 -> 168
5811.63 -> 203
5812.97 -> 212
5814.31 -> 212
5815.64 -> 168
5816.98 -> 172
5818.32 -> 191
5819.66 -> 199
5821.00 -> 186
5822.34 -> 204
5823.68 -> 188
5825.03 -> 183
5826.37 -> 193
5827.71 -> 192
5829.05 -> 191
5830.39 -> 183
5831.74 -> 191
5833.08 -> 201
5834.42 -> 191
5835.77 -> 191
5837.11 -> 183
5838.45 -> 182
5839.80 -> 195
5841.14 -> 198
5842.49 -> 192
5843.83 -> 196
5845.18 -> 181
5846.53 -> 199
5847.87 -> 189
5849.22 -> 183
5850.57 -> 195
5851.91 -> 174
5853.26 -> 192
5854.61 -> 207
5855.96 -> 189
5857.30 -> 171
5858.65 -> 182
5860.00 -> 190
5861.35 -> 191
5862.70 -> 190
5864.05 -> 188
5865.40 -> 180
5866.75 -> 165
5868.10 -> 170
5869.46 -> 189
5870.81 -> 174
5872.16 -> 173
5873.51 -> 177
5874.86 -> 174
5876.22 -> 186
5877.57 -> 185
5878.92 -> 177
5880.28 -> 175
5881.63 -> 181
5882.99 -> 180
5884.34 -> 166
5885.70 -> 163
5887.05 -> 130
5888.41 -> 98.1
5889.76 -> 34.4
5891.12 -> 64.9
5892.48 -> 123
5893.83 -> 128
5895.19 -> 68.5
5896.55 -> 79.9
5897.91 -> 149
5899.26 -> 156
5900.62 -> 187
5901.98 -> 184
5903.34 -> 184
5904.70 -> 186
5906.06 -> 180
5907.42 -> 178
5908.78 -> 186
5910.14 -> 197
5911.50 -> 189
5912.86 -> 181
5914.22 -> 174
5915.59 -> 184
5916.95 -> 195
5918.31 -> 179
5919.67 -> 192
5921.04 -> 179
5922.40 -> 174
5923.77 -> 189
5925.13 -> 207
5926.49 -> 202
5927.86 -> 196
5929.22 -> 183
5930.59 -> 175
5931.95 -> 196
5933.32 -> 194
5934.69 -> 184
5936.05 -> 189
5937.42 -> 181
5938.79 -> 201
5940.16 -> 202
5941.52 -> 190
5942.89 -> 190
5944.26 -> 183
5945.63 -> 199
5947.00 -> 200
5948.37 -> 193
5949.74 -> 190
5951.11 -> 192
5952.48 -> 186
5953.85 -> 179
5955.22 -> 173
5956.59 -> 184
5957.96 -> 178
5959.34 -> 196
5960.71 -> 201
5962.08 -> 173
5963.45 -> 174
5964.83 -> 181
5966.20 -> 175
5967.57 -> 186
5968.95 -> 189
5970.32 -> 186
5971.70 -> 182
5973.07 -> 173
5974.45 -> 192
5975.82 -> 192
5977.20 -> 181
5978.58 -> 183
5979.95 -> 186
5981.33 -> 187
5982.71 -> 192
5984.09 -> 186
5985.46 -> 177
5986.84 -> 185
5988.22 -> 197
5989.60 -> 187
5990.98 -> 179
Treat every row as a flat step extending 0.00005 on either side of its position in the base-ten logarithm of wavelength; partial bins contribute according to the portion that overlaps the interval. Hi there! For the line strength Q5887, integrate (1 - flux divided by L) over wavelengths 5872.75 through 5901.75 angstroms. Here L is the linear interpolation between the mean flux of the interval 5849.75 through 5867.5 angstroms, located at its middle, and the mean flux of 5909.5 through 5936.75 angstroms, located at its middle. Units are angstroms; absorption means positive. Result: 6.8 angstroms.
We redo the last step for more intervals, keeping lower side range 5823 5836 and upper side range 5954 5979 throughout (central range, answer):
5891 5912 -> 3.59 angstroms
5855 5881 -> 1.06 angstroms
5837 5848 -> -0.08 angstroms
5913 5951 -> -0.95 angstroms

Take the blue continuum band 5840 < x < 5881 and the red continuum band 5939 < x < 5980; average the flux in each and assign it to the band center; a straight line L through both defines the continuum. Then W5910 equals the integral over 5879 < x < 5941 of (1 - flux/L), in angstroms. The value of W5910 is 6.1 angstroms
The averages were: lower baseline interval 185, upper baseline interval 186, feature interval 167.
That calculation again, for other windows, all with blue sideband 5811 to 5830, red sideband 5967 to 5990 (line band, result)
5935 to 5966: -0.1 angstroms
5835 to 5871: 0.8 angstroms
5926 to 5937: -0.1 angstroms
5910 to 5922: 0.2 angstroms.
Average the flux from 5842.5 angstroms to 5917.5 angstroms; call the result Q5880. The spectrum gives 169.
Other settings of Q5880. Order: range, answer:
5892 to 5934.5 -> 174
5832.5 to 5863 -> 190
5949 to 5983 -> 184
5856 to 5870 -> 182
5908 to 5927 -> 188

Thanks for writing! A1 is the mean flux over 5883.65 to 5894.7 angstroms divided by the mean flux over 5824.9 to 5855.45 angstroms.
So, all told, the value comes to 0.59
